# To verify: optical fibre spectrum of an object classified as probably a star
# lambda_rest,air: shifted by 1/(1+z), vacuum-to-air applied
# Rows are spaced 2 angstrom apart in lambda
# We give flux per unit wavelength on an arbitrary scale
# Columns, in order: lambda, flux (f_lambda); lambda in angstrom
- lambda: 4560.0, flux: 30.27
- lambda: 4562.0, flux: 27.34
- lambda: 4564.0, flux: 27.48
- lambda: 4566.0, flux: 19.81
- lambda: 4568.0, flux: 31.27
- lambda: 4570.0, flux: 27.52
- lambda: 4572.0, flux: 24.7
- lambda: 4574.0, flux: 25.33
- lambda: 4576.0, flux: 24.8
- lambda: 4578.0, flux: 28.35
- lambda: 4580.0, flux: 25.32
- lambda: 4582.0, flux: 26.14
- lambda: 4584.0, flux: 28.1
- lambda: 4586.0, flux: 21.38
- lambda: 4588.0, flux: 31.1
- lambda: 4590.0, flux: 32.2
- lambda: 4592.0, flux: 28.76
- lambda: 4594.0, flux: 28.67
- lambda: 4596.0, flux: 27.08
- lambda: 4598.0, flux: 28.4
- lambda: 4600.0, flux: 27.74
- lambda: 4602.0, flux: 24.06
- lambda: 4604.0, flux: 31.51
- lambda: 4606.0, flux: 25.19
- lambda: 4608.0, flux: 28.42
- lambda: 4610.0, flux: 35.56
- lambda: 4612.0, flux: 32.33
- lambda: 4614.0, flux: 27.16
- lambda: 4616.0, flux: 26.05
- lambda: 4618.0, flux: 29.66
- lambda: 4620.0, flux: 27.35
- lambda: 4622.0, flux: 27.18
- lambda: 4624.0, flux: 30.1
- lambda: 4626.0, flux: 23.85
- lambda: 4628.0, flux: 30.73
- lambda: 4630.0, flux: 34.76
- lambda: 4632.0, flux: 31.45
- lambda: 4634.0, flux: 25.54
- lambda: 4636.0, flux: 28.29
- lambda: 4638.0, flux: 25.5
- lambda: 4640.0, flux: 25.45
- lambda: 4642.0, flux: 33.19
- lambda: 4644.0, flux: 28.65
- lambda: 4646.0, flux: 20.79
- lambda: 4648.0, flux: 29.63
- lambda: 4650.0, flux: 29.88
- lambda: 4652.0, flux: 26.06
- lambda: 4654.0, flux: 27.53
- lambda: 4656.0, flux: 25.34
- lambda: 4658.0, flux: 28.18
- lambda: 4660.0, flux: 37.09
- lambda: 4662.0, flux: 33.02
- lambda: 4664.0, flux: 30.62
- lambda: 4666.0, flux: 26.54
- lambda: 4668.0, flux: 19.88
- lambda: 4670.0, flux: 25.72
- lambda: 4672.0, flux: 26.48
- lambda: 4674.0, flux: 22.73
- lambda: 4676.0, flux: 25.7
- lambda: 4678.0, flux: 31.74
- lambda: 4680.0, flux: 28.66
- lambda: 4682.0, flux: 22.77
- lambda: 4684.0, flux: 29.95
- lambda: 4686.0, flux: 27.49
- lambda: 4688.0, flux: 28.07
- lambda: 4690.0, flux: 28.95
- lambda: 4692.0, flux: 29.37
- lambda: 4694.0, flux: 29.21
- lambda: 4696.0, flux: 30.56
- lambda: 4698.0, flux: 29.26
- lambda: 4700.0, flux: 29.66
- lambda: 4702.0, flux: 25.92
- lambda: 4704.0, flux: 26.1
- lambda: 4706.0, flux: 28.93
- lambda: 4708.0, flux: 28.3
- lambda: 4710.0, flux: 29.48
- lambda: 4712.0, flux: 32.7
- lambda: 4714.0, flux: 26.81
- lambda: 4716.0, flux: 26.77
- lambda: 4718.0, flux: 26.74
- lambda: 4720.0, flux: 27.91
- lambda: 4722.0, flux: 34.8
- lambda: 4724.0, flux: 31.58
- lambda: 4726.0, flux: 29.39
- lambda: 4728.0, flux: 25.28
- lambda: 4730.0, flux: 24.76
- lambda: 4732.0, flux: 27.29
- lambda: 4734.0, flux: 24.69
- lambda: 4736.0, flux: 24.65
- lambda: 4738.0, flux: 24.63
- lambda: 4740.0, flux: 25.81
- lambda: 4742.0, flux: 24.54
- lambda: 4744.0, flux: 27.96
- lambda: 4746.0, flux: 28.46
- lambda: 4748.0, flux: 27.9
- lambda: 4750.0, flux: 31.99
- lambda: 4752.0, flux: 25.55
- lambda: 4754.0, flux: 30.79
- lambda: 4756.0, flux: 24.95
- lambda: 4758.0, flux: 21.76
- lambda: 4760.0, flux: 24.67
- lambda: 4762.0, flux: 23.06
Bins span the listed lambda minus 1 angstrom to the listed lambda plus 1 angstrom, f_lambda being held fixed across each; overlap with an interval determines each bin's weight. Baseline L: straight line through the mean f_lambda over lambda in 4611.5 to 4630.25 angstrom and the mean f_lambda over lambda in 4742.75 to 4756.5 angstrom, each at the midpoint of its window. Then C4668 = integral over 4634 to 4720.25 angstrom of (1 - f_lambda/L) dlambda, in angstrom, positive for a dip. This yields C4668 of 1.6 angstrom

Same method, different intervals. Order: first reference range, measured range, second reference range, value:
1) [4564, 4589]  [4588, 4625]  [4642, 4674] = -2.8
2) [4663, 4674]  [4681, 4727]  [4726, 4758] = -4.7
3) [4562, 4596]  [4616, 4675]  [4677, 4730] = -0.2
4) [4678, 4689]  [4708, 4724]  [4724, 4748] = -1.5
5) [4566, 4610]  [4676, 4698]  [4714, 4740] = -1.0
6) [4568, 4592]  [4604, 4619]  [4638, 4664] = -0.8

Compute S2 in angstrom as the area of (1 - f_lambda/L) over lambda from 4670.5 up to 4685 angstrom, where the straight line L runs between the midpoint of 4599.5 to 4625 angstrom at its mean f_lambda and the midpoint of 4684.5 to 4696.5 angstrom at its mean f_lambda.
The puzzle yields 1.0 angstrom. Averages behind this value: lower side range 28.7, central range 26.8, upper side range 28.9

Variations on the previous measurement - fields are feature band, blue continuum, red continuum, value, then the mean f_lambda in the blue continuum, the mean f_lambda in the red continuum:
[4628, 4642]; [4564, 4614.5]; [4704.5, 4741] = -0.7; 27.6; 27.8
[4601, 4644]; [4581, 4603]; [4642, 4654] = -1.8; 27.6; 27.6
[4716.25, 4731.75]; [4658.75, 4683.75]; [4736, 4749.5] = -0.9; 27.7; 26.6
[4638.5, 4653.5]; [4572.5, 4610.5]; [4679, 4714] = 0.3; 27.7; 28.5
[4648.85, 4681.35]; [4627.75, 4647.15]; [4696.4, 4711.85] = 0.8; 28.4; 28.6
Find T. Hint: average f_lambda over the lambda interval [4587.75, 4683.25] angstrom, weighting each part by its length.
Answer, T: 28.2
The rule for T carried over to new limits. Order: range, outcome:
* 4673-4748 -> 27.8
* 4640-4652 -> 28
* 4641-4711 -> 28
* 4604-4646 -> 28.7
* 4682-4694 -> 28.3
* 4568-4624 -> 27.9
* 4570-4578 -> 25.7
